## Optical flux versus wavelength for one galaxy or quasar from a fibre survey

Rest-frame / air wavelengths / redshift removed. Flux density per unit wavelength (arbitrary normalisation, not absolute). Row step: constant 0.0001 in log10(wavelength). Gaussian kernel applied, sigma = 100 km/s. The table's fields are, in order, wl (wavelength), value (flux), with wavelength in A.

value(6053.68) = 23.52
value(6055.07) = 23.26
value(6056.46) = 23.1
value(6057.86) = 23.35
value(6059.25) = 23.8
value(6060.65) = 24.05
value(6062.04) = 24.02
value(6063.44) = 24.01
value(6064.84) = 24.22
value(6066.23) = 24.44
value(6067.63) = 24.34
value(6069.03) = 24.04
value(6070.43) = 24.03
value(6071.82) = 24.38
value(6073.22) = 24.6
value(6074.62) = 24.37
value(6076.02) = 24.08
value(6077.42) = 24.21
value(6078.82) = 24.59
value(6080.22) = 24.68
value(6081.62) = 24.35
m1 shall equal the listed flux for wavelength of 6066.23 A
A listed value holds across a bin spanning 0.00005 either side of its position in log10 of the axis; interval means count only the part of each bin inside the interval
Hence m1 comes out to 24.44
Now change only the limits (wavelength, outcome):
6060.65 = 24.05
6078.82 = 24.59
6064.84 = 24.22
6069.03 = 24.04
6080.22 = 24.68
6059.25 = 23.8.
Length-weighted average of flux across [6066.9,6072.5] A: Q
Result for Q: 24.2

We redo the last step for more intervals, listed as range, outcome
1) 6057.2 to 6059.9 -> 23.6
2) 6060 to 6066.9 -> 24.2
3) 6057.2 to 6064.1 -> 23.9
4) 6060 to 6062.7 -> 24.1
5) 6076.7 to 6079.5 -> 24.4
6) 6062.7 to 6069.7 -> 24.2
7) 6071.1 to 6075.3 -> 24.5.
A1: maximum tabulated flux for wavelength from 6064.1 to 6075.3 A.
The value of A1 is 24.6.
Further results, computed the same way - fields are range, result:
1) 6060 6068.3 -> 24.44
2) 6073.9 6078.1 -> 24.37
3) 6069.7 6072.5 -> 24.38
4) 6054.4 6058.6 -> 23.35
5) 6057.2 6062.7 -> 24.05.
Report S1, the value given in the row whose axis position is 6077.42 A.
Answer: 24.21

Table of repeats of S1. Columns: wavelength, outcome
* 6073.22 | 24.6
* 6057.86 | 23.35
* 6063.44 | 24.01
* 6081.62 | 24.35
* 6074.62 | 24.37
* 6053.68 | 23.52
